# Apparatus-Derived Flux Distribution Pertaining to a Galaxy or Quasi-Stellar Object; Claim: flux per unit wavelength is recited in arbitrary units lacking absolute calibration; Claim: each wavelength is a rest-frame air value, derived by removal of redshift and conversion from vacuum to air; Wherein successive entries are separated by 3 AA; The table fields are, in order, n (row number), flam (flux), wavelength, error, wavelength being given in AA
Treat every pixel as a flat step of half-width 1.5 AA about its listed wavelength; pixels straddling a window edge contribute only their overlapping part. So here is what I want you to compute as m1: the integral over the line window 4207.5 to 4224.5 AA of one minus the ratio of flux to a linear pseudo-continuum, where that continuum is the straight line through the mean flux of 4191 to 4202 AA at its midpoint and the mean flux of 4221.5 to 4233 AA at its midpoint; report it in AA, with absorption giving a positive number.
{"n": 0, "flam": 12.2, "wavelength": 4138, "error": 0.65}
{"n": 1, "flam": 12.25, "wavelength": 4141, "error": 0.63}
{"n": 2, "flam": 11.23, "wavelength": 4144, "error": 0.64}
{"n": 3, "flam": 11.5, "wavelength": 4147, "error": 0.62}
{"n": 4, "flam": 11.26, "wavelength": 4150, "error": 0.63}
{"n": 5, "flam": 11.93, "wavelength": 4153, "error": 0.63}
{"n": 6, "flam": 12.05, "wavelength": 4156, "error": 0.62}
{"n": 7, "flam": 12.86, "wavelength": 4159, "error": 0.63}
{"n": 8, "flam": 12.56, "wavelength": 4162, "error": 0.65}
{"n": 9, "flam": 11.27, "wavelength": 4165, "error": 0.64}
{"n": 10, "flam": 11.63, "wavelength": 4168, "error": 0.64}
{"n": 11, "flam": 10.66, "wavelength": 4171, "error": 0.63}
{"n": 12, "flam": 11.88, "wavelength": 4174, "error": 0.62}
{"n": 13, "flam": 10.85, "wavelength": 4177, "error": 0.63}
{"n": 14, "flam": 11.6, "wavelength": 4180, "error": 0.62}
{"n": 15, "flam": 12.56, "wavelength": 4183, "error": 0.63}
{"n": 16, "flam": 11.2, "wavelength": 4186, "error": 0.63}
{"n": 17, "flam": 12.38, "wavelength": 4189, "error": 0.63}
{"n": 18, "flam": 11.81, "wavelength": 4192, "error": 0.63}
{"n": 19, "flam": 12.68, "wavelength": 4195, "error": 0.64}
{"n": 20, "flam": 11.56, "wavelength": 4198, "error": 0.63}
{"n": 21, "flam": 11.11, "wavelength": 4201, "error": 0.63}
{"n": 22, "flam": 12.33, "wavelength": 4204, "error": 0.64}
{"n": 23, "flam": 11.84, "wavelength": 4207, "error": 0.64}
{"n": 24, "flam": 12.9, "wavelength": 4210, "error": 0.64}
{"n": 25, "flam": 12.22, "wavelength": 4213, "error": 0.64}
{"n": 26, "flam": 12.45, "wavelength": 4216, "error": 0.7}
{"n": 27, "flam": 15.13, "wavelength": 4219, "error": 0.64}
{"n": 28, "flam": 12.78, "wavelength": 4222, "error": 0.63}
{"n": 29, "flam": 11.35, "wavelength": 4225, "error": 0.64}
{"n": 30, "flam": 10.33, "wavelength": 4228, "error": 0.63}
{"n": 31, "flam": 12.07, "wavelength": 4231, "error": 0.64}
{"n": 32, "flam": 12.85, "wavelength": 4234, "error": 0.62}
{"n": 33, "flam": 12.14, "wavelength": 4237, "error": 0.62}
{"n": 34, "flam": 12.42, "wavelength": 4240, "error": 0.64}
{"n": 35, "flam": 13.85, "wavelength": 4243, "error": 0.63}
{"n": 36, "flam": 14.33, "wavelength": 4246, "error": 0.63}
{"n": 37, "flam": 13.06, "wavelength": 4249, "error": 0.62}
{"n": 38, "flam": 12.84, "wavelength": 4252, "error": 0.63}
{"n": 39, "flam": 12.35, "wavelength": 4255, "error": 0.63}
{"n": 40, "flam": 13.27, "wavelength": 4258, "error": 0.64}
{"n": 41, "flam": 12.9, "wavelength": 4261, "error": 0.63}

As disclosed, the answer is -1.8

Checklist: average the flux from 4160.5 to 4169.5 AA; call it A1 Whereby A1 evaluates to 11.8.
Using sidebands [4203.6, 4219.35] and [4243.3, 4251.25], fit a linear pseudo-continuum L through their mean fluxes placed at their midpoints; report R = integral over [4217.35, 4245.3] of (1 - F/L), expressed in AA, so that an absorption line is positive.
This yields 1.3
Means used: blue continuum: 12.7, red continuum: 13.6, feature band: 12.6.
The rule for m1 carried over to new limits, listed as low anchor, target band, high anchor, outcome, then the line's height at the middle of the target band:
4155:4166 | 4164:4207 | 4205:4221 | 2.93 AA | 12.5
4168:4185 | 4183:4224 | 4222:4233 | -2.89 AA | 11.5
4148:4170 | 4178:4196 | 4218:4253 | 0.32 AA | 12.2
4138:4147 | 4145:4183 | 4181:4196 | 0.71 AA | 11.9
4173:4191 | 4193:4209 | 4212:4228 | 0.30 AA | 12.2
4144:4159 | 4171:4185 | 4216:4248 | 0.56 AA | 12.1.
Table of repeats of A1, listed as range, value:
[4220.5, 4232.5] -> 11.6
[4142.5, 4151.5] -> 11.3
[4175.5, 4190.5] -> 11.7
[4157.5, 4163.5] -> 12.7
